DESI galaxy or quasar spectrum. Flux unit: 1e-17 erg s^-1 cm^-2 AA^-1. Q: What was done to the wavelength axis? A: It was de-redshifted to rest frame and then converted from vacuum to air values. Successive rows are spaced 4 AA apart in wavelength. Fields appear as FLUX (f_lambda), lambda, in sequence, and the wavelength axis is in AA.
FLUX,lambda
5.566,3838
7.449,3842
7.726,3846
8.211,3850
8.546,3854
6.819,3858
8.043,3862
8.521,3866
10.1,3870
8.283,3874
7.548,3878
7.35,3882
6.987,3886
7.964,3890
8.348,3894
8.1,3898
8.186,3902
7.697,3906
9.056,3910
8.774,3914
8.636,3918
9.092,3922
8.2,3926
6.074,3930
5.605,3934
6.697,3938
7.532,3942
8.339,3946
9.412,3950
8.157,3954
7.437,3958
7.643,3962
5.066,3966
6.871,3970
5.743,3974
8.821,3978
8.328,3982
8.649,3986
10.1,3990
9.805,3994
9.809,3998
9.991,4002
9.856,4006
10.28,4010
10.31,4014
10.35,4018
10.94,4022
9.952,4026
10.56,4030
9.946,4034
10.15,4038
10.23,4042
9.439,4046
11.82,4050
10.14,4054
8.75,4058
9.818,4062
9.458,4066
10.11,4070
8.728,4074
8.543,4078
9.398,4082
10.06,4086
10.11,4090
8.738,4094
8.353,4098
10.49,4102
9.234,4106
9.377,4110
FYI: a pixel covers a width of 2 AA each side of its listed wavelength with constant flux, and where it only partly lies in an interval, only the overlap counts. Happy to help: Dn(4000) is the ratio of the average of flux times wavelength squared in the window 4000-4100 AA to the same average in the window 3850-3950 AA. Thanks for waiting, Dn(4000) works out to 1.33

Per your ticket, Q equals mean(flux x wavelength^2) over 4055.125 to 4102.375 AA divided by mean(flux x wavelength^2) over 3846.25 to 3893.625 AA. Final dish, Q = 1.29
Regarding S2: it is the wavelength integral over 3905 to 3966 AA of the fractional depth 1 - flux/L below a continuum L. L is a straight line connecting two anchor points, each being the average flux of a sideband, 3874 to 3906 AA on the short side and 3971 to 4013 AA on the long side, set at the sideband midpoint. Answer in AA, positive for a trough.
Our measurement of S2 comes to 4.2 AA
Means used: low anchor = 7.81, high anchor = 9.11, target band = 7.8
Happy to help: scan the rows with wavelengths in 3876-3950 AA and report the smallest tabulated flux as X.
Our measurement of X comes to 5.605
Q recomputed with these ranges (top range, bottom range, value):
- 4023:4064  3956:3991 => 1.38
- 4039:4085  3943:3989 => 1.32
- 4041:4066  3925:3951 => 1.45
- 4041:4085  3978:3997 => 1.09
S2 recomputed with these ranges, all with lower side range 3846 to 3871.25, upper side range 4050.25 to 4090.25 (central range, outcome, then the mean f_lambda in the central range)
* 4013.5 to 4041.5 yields -2.98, 10.3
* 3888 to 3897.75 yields 0.39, 8.15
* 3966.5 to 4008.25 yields 1.88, 8.67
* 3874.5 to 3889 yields 1.67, 7.44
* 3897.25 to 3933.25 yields 2.11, 8.12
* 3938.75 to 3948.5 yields 1.05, 7.85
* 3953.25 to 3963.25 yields 1.34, 7.7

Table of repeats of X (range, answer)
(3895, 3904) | 8.1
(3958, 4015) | 5.066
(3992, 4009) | 9.805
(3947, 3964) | 7.437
